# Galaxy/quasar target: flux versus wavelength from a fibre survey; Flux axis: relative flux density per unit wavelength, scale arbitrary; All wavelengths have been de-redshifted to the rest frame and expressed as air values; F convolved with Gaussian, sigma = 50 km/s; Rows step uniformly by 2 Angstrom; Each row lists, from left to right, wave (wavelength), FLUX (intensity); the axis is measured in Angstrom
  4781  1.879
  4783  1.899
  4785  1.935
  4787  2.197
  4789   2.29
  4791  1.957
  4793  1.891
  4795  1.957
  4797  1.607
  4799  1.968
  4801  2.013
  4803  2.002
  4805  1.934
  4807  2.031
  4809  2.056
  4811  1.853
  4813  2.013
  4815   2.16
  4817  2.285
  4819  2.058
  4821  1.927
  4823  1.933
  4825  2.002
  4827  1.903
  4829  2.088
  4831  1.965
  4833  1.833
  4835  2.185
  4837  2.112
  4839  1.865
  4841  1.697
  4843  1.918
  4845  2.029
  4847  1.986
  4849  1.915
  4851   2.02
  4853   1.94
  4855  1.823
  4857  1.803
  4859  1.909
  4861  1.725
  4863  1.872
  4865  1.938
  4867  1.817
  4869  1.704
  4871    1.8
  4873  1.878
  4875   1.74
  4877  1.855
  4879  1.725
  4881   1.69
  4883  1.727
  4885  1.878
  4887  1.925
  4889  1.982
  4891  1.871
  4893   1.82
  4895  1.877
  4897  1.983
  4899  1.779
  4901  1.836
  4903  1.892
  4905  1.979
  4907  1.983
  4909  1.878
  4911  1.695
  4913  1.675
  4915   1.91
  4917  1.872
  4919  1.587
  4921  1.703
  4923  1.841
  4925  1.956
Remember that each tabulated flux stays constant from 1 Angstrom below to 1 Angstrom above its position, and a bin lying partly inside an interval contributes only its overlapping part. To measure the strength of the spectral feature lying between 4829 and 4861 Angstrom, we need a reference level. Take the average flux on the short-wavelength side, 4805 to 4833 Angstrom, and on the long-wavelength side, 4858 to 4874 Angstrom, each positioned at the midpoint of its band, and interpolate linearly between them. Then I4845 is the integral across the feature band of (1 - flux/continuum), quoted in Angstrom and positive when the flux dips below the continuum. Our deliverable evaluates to -0.3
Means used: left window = 2.01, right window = 1.83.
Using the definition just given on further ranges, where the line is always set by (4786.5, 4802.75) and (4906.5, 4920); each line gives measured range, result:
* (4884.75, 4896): -0.4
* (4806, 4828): -0.9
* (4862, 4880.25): 0.5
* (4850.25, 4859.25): 0.0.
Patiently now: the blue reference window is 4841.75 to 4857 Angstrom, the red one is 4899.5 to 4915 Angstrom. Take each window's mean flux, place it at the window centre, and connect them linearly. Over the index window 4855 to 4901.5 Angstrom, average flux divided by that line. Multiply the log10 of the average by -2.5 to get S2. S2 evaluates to 0.03 mag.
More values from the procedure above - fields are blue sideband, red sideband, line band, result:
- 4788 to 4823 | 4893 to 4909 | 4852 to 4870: 0.06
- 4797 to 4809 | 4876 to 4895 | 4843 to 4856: -0.03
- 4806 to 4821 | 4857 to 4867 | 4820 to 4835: 0.02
